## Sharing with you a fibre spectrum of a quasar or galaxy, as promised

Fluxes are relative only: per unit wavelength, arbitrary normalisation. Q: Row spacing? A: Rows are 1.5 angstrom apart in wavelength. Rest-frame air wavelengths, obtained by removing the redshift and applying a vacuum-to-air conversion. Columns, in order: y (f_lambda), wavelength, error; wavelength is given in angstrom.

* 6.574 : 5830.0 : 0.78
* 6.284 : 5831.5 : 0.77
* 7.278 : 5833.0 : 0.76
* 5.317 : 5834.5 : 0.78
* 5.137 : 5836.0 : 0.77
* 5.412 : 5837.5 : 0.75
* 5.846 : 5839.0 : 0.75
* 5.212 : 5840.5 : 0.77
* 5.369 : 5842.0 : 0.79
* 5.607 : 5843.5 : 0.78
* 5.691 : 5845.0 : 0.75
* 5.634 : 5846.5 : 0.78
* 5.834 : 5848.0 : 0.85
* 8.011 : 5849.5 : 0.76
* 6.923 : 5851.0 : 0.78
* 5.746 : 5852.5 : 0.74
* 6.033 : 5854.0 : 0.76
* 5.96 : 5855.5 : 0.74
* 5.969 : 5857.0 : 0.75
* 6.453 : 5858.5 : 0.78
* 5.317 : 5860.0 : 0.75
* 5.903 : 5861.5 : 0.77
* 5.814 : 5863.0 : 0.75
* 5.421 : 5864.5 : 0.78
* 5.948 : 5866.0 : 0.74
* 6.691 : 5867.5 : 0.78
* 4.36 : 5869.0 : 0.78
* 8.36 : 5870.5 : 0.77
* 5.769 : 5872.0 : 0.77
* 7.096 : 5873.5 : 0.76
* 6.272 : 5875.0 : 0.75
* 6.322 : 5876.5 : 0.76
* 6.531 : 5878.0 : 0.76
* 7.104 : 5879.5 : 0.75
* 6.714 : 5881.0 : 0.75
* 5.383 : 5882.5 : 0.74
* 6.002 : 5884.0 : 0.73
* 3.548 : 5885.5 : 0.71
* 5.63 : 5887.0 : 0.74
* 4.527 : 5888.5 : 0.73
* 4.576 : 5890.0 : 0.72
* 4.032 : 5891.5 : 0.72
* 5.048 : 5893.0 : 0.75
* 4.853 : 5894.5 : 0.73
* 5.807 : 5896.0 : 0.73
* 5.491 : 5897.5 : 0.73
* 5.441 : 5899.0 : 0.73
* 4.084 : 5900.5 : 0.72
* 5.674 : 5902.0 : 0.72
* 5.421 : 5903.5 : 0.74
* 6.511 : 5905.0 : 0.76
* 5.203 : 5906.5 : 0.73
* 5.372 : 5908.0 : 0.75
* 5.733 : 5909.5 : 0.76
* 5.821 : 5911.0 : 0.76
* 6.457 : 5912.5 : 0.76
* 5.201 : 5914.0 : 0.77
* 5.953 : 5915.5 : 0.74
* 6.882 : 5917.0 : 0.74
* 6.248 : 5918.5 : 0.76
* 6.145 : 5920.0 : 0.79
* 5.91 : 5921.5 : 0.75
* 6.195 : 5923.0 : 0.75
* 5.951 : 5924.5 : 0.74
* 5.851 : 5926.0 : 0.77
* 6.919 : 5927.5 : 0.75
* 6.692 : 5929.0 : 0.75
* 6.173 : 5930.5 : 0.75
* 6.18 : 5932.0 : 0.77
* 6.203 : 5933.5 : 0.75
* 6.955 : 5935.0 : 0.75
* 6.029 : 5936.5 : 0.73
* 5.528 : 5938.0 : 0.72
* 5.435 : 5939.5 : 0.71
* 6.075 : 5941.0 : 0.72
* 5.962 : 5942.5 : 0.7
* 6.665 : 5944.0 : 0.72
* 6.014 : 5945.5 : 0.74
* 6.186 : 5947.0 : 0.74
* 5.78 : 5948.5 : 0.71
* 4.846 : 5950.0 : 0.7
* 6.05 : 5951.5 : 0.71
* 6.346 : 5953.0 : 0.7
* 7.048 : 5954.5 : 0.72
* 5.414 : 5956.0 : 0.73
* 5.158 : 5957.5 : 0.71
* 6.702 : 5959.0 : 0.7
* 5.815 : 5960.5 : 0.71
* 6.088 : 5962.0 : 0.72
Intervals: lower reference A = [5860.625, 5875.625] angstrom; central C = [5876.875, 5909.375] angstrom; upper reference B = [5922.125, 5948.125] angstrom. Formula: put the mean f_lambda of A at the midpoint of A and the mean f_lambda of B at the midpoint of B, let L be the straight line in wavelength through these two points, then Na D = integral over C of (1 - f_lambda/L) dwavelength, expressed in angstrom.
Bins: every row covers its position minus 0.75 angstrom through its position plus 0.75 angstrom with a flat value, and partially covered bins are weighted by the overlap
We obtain 4.03 angstrom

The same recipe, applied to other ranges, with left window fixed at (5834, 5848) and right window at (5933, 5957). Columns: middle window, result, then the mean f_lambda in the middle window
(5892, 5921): 0.9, 5.64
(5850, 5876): -2.5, 6.14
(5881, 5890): 0.9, 5.12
